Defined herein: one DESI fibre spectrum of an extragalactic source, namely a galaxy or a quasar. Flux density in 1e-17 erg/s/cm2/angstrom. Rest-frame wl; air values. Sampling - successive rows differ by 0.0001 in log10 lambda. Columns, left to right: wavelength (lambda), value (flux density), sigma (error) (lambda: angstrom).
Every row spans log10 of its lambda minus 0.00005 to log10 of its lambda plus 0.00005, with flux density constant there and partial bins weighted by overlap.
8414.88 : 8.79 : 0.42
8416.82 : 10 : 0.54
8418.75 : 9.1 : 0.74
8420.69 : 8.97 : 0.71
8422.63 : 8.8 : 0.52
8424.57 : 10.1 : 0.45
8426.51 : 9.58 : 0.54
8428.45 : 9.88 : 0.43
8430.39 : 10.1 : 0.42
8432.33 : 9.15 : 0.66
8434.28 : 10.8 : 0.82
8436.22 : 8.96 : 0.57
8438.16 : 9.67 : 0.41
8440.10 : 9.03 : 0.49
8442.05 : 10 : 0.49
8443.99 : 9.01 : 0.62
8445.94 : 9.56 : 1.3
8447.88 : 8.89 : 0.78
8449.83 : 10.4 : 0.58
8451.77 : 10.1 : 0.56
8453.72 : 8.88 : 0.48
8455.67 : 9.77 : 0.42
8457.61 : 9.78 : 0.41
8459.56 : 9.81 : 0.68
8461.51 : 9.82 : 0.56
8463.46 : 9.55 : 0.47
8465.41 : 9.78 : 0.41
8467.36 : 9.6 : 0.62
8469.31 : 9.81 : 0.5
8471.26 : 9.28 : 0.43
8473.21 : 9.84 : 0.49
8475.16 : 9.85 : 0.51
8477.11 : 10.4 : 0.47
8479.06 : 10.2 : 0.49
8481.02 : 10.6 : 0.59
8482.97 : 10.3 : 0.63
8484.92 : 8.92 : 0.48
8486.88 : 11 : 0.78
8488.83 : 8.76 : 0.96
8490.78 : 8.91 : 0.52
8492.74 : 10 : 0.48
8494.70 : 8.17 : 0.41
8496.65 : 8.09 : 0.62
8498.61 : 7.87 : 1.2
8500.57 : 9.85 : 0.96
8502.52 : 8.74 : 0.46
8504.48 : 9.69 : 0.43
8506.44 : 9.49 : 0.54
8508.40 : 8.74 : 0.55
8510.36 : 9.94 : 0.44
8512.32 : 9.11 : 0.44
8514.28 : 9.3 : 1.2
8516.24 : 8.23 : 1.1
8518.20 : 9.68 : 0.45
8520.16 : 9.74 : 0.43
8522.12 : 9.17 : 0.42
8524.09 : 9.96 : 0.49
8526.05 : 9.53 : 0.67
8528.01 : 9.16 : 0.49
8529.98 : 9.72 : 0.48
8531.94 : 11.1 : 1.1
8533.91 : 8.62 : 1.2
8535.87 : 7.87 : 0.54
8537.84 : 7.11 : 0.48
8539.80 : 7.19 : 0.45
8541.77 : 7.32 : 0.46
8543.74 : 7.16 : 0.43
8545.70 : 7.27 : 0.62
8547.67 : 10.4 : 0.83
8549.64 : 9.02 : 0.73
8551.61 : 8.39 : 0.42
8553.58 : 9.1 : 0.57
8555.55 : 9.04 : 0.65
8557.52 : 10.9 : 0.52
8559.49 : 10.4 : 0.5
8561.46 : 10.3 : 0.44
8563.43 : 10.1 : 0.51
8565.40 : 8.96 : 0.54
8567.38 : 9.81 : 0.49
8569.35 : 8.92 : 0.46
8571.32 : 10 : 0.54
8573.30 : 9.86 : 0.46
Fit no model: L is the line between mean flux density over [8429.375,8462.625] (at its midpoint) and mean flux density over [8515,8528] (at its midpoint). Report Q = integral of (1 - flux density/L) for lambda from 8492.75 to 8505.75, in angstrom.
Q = 0.8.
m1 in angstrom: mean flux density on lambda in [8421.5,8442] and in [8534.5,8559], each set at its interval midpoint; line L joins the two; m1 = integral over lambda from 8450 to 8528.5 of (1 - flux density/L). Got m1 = -4.1 angstrom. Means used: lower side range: 9.62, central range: 9.5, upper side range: 8.44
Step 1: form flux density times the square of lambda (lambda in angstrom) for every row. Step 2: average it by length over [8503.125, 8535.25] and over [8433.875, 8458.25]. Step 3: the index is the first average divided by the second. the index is 1.00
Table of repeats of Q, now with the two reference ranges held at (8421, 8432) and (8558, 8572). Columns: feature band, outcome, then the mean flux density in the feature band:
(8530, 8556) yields 3.5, 8.47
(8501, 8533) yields 1.0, 9.46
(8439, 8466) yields 0.2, 9.59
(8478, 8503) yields 0.9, 9.36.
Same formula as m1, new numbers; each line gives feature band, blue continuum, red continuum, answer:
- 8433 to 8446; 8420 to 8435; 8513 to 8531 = 0.1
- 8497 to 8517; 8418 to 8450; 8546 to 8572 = 1.0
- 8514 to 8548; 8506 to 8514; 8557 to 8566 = 3.1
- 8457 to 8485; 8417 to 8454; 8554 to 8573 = -0.7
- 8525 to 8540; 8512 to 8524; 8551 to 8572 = 0.8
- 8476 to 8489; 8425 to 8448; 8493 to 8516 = -1.3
